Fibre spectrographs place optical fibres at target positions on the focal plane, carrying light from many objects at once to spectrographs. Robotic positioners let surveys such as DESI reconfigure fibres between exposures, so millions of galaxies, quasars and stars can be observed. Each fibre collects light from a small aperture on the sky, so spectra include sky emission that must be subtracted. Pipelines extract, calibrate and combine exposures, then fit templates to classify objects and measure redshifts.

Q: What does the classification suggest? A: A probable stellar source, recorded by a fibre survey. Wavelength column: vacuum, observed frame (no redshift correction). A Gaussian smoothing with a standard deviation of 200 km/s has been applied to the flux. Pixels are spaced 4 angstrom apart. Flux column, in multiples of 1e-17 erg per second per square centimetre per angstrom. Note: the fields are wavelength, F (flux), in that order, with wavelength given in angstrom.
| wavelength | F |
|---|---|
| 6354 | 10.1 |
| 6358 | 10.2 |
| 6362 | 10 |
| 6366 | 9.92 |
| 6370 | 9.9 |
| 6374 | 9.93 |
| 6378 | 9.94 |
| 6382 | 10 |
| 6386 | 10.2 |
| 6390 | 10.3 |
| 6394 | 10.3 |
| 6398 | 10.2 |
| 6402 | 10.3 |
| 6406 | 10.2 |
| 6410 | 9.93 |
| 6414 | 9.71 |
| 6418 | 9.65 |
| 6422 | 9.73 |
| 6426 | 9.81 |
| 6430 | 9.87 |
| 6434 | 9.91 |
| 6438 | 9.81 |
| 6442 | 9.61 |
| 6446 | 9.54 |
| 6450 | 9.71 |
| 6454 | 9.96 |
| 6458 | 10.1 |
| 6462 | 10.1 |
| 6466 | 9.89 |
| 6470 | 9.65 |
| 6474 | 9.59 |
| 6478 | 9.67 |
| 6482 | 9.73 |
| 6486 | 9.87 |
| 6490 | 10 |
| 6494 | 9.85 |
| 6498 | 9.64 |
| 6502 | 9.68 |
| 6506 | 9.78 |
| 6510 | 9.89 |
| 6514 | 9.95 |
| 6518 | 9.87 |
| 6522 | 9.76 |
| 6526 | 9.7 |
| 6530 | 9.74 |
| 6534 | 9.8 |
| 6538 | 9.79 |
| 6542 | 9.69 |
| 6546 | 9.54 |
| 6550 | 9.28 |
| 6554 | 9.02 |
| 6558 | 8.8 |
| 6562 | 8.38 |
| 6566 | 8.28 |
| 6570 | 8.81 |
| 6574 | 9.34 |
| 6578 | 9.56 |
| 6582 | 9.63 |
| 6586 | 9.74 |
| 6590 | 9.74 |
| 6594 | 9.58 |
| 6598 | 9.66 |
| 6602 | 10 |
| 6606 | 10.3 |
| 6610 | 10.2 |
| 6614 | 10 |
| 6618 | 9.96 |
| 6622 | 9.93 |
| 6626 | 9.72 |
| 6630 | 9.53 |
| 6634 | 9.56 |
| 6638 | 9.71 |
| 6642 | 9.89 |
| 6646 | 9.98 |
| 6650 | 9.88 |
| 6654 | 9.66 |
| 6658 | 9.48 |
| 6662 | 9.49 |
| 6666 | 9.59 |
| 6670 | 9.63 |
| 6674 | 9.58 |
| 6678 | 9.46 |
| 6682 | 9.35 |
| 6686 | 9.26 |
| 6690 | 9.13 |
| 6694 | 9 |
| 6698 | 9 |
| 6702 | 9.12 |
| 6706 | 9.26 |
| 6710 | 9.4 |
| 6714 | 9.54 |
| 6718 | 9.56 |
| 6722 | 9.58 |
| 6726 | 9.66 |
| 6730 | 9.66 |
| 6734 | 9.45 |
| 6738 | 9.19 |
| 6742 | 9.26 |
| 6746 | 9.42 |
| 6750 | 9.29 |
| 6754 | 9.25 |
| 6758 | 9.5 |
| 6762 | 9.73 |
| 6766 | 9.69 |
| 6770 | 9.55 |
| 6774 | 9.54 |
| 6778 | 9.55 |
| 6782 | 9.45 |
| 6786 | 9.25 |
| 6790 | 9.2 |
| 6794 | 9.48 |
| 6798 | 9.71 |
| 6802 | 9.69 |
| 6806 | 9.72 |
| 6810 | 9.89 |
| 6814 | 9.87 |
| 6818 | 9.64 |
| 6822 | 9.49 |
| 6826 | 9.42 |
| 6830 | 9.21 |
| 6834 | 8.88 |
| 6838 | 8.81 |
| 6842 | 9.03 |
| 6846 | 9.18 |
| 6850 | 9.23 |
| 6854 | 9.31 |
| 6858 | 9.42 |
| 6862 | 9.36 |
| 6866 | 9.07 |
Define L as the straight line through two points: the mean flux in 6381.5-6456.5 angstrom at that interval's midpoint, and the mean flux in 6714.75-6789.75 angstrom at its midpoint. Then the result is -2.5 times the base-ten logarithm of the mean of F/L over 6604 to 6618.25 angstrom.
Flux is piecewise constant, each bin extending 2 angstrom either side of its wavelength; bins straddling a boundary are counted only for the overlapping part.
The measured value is -0.05 mag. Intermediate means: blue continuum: 9.93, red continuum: 9.47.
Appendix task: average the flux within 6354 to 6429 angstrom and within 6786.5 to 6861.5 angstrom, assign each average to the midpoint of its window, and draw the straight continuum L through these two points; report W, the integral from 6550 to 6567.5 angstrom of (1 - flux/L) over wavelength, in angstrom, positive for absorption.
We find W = 1.9 angstrom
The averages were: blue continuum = 10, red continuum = 9.4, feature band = 8.71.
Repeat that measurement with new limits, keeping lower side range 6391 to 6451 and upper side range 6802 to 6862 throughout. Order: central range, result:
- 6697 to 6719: 0.5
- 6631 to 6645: -0.2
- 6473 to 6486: 0.2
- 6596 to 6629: -1.0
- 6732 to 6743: 0.2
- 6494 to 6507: 0.1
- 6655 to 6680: 0.1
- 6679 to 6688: 0.2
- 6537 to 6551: 0.2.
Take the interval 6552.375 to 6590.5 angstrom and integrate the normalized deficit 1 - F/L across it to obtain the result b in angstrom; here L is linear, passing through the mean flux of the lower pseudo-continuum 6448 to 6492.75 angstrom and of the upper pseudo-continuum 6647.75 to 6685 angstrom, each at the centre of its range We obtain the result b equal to 2.3 angstrom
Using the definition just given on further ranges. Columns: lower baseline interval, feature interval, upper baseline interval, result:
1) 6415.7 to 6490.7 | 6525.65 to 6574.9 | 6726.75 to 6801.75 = 2.4 angstrom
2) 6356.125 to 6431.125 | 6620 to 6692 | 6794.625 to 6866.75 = 0.3 angstrom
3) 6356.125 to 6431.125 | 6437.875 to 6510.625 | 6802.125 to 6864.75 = 0.7 angstrom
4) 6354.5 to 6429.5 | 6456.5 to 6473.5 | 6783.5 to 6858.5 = 0.0 angstrom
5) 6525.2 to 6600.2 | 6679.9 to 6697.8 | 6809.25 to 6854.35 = 0.3 angstrom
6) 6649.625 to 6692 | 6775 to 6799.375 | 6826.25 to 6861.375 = -0.5 angstrom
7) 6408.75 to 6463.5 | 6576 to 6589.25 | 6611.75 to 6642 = 0.2 angstrom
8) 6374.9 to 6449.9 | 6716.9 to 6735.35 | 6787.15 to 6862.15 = -0.1 angstrom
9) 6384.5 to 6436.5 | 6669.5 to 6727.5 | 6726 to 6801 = 1.2 angstrom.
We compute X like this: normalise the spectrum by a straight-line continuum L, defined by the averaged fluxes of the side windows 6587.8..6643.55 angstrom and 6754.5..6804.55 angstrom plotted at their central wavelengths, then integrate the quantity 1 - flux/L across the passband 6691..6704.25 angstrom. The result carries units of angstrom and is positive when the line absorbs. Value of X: 0.9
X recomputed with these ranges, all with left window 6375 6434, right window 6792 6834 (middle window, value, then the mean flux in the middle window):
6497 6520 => 0.2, 9.81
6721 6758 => 0.9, 9.42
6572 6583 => 0.4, 9.5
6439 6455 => 0.4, 9.7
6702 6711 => 0.4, 9.28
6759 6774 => 0.0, 9.63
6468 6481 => 0.4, 9.64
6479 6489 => 0.1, 9.81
